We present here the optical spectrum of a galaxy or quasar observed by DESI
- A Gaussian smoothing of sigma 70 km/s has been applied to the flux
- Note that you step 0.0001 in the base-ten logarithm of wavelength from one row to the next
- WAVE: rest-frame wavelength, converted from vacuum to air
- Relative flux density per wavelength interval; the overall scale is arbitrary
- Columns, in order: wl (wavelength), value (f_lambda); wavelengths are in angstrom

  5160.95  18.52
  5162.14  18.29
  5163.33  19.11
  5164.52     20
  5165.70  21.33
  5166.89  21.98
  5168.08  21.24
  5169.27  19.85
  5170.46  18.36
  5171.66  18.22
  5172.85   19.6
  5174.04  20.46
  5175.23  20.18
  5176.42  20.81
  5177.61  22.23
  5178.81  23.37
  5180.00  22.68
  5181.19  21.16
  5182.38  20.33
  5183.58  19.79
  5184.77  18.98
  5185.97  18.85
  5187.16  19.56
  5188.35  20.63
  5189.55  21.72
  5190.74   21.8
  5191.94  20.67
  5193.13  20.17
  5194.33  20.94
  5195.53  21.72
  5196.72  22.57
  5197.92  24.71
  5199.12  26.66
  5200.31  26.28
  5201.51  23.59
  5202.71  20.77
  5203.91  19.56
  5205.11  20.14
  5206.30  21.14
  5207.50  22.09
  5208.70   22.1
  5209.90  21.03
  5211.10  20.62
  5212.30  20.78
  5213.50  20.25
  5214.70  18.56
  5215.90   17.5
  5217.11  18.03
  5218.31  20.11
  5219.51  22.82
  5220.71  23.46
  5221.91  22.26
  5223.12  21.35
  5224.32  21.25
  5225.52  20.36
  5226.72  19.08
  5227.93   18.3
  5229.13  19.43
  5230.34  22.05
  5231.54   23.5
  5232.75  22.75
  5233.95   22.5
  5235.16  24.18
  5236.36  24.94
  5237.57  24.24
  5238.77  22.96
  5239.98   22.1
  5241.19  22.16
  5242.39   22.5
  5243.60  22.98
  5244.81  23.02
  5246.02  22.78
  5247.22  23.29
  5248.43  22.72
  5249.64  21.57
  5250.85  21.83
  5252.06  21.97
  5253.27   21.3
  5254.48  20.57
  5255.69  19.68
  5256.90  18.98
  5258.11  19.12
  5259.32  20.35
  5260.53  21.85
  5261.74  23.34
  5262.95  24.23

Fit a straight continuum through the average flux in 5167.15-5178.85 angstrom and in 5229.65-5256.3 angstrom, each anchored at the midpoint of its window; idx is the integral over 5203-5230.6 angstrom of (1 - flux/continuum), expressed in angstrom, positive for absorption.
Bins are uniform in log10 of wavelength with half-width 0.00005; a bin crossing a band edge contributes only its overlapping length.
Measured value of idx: 1.5 angstrom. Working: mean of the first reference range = 20.3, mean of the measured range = 20.5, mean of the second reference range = 22.5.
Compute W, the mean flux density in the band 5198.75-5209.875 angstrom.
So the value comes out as 22.3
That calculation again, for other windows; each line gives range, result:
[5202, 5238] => 21.2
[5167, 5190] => 20.4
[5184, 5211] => 21.6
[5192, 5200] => 22.8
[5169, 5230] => 20.9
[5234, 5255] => 22.7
